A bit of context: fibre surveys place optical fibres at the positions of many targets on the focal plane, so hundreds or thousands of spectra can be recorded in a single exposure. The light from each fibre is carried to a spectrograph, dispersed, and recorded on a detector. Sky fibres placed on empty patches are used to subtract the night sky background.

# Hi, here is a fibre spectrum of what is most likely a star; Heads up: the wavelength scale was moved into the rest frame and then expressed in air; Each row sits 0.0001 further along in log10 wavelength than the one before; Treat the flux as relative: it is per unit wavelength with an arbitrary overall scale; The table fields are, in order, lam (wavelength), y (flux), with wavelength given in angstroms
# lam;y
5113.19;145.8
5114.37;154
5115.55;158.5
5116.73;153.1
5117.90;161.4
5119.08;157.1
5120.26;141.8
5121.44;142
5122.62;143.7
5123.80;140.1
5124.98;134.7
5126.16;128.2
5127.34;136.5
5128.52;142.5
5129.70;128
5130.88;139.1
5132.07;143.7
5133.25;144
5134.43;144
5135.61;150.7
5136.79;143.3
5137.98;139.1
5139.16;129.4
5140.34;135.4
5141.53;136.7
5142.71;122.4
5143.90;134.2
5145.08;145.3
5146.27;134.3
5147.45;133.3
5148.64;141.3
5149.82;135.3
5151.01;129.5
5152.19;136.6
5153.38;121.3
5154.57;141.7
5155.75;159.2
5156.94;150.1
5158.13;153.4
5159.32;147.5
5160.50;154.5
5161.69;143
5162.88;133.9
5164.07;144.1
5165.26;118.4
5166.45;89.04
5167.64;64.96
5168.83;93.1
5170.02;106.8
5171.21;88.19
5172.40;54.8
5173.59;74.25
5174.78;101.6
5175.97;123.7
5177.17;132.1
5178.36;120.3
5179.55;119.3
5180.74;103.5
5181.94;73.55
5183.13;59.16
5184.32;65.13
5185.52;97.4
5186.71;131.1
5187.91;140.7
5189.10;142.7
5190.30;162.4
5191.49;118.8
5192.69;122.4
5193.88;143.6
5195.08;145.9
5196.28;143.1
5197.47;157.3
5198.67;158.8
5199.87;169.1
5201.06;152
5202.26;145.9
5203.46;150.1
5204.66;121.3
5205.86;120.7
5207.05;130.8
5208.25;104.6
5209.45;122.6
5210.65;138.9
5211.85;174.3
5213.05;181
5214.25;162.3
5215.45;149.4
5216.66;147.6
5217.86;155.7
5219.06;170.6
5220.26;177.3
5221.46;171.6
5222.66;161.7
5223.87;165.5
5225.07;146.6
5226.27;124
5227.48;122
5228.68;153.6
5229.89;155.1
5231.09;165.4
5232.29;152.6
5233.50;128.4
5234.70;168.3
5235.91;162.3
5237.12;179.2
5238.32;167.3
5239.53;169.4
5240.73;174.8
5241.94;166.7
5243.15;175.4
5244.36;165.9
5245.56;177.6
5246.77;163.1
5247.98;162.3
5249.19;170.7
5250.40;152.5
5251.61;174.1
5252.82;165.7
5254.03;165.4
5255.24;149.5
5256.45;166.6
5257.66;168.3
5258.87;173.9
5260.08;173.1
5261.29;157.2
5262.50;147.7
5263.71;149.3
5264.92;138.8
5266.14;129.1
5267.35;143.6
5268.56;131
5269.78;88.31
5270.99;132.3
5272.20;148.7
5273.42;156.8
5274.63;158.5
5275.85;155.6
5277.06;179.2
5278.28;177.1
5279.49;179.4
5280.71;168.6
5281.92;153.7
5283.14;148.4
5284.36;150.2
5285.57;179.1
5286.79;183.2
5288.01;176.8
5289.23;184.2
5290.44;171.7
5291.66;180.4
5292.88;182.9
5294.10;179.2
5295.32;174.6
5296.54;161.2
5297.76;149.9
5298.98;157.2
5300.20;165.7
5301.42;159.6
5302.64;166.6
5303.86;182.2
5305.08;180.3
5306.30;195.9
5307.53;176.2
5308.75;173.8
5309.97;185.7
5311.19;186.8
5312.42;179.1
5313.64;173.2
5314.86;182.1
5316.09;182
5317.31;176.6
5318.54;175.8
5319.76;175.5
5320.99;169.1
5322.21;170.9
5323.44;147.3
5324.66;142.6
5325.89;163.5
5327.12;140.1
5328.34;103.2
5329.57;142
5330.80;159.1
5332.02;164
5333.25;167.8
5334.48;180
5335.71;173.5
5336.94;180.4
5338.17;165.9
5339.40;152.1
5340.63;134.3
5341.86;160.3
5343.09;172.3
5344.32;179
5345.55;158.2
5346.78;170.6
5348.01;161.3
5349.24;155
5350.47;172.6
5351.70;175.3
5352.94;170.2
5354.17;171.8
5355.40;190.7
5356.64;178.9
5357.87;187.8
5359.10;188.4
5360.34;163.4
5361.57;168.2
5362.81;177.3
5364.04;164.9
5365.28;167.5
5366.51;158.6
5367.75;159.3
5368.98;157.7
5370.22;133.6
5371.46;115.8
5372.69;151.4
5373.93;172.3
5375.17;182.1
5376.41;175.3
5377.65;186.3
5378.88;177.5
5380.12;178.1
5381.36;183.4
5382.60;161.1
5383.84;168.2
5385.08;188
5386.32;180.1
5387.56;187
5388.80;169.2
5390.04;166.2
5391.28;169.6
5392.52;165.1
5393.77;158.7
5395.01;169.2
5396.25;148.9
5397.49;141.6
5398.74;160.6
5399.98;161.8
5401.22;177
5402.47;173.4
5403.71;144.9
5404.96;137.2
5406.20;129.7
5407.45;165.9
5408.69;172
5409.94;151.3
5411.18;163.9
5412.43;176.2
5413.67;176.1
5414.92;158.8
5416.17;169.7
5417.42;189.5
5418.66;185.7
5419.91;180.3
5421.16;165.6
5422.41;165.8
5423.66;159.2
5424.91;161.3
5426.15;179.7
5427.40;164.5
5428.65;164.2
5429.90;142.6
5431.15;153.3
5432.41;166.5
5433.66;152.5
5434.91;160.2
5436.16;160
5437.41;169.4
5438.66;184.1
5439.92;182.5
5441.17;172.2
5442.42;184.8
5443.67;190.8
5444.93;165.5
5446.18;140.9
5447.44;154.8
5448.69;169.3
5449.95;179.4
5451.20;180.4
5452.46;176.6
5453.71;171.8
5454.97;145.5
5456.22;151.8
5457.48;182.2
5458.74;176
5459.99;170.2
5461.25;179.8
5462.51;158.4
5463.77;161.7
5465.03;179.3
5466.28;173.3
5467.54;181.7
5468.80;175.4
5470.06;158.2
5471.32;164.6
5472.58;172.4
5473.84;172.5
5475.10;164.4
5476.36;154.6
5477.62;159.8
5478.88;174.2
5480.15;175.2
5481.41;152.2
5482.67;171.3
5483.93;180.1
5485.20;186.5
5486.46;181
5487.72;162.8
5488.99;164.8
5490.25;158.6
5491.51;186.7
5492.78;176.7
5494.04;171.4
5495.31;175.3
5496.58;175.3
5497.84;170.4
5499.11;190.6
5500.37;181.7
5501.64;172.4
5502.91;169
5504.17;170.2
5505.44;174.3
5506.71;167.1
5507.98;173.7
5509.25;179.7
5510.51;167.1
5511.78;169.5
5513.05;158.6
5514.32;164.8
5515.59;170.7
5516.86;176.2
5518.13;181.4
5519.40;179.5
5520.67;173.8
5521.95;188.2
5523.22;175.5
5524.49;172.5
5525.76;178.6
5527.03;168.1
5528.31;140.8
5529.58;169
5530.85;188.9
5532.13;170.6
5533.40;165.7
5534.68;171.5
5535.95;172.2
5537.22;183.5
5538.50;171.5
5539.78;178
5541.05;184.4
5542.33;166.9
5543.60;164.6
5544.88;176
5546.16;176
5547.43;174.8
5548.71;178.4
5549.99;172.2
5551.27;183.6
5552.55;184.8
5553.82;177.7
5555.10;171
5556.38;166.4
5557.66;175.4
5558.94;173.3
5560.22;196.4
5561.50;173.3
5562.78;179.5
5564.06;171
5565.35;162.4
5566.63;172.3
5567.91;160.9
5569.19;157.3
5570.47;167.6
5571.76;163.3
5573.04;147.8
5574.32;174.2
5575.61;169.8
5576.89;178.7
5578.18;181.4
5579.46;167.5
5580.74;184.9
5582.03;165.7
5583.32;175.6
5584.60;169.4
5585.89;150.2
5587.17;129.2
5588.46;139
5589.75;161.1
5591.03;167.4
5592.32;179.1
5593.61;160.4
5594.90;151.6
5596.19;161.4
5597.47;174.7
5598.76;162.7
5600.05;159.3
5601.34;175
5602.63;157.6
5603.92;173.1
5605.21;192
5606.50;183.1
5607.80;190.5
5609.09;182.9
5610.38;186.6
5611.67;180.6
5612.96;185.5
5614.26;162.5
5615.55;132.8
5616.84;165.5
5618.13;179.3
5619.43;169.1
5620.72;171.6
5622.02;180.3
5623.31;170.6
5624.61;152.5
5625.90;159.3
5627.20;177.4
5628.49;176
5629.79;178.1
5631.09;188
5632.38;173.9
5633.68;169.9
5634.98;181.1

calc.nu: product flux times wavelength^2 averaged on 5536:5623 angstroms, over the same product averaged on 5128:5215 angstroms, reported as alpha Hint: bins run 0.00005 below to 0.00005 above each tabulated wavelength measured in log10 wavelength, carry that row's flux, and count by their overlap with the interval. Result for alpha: 1.5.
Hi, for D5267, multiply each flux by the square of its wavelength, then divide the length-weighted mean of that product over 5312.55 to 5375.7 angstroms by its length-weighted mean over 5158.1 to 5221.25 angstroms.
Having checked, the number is 1.36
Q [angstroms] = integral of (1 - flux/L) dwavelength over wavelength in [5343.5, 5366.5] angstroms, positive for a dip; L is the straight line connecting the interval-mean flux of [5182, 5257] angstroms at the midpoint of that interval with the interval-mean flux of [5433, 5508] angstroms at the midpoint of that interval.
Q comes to -1.59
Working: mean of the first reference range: 149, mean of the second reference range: 171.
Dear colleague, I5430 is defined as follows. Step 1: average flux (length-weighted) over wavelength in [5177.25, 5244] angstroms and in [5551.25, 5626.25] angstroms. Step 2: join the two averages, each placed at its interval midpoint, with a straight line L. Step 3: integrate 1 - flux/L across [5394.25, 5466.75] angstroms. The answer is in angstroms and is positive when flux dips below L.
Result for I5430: -3.4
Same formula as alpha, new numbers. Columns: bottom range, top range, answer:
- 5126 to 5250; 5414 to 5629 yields 1.39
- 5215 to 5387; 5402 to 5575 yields 1.11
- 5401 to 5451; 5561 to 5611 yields 1.07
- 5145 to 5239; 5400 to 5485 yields 1.36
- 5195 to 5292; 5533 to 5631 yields 1.23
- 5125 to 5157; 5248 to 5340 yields 1.26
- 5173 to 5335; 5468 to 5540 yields 1.22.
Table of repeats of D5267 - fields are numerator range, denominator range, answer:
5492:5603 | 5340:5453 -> 1.08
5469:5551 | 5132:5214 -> 1.52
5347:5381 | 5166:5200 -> 1.59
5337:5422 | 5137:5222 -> 1.37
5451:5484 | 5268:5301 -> 1.11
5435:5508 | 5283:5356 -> 1.08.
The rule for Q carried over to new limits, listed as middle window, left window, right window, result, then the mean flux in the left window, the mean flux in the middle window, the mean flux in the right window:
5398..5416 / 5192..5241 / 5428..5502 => 0.5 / 151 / 161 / 170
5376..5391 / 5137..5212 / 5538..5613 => -2.7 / 127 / 177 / 171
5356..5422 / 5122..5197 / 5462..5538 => -4.2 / 126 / 167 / 172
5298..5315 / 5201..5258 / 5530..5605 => -1.7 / 156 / 175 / 170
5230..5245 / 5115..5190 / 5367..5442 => -2.6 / 128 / 164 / 165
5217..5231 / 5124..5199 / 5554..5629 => -2.3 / 127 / 155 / 169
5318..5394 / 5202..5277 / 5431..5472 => -1.7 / 154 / 166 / 169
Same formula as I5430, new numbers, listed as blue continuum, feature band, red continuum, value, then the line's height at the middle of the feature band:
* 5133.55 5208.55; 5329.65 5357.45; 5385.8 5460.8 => -2.5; 154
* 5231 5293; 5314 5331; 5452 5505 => 0.5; 164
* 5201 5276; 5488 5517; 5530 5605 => -1.0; 167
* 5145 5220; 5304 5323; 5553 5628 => -4.9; 142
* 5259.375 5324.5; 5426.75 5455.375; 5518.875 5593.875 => 0.3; 168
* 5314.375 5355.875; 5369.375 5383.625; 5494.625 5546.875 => 0.1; 166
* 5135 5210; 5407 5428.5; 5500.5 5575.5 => -1.7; 157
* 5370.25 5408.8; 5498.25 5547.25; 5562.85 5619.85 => -1.9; 167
